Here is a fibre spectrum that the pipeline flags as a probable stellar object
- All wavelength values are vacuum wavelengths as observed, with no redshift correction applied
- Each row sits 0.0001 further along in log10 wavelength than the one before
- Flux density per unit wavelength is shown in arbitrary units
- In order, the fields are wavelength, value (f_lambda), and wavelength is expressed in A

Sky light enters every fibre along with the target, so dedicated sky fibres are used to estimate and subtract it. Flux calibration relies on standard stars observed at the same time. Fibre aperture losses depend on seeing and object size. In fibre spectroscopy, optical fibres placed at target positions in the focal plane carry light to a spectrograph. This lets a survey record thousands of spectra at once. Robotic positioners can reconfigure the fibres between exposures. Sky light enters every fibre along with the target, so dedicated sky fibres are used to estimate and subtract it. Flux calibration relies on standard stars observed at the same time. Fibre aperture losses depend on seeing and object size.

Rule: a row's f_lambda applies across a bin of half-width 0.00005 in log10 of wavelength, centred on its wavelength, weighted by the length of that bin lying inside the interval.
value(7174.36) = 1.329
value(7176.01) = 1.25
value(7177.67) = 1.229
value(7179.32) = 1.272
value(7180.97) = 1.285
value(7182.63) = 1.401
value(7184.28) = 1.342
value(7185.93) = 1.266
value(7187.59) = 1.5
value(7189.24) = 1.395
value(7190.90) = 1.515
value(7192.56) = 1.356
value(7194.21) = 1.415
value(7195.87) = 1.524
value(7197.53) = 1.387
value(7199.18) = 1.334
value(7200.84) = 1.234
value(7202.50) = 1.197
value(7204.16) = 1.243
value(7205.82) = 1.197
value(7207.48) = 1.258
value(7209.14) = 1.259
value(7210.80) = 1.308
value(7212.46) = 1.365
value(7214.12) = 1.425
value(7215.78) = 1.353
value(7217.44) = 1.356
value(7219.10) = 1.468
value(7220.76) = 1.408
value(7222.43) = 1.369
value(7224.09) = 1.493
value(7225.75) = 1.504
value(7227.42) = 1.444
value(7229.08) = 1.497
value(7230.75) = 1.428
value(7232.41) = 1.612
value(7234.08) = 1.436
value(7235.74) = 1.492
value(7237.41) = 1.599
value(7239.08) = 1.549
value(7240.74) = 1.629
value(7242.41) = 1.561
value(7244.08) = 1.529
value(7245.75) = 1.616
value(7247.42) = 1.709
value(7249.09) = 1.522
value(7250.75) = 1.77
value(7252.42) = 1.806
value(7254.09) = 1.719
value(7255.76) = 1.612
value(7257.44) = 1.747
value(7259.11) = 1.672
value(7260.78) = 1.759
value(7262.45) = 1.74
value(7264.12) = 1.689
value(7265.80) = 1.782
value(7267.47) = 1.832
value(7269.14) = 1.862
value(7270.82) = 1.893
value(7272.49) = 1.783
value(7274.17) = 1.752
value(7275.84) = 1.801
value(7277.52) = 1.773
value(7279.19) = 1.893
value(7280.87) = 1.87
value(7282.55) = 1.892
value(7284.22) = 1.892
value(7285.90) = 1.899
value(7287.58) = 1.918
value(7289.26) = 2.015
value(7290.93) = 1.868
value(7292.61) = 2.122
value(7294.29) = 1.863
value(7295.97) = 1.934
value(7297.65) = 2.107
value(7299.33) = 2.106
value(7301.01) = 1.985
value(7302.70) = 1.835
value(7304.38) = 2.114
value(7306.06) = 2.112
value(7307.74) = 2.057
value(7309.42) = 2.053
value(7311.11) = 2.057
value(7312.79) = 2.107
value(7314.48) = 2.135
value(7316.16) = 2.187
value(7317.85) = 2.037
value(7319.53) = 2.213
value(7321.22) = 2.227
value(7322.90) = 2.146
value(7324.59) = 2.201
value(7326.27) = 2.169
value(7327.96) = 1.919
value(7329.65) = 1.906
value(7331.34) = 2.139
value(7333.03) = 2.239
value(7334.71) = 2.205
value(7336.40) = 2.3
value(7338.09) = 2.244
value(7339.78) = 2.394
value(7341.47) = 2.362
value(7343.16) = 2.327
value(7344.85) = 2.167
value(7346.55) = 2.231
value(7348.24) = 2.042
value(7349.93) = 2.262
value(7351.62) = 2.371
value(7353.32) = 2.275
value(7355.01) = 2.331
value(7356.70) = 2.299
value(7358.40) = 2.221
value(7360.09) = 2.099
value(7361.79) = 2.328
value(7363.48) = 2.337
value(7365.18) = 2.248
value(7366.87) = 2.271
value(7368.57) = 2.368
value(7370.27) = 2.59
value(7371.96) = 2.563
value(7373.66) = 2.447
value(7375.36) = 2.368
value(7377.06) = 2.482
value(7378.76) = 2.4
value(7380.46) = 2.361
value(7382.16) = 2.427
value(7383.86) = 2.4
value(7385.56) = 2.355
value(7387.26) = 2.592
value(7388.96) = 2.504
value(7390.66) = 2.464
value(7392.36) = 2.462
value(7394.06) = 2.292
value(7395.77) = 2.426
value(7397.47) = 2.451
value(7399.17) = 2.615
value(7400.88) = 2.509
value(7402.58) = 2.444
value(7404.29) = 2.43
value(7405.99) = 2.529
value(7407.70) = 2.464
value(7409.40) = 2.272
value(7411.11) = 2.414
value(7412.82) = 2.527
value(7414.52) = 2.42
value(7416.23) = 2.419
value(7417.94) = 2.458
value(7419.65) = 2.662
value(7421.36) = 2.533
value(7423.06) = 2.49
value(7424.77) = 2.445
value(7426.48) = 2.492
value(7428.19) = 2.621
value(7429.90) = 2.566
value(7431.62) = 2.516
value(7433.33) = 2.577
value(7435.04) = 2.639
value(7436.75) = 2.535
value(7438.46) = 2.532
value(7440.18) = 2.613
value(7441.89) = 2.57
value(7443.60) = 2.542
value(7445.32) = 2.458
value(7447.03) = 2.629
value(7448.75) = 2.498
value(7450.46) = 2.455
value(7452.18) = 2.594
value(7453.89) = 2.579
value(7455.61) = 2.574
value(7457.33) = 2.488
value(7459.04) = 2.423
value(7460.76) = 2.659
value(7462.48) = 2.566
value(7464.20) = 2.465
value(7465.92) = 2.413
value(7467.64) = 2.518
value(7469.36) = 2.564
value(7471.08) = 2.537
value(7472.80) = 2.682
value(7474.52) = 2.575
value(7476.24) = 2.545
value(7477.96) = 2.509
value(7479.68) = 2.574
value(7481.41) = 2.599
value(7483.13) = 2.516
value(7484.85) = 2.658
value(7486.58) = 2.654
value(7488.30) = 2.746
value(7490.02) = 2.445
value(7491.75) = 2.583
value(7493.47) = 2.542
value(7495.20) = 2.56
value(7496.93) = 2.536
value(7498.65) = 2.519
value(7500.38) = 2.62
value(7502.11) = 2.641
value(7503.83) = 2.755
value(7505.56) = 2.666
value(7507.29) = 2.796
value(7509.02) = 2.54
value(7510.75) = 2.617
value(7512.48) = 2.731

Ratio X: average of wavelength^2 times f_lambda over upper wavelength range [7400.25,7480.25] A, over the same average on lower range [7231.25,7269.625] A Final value 1.6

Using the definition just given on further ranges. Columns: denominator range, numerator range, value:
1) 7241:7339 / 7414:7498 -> 1.38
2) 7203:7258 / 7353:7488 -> 1.75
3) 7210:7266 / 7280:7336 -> 1.34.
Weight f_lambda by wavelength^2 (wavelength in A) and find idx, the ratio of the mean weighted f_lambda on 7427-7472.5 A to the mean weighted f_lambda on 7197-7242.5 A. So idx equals 1.93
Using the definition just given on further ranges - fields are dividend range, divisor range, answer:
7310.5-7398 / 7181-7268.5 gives 1.59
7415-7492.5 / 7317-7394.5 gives 1.14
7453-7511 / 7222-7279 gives 1.66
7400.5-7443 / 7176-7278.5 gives 1.75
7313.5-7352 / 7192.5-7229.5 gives 1.66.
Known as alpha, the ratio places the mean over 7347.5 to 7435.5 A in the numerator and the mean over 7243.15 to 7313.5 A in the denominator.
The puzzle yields 1.3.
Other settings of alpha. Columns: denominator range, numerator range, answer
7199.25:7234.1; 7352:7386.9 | 1.72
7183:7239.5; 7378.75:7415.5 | 1.75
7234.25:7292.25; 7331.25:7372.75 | 1.31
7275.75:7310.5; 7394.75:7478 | 1.28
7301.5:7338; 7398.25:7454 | 1.19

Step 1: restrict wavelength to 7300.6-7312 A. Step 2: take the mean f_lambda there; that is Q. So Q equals 2.03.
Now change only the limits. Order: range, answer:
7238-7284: 1.73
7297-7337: 2.11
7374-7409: 2.45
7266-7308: 1.92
